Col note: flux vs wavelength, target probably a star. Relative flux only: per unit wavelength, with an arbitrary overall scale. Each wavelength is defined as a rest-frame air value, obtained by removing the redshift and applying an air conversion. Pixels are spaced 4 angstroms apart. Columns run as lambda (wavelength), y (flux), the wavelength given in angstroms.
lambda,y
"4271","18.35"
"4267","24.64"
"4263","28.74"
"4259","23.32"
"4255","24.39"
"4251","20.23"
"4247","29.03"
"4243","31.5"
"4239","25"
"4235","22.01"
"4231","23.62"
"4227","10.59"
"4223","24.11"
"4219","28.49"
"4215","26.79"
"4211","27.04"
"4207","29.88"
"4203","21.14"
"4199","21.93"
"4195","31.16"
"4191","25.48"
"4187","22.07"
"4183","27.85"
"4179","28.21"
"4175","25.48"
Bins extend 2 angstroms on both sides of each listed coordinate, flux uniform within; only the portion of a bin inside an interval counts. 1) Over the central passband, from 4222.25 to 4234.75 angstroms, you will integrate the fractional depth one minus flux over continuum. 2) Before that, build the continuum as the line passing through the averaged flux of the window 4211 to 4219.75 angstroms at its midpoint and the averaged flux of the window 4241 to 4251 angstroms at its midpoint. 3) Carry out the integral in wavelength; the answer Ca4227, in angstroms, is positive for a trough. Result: 3.8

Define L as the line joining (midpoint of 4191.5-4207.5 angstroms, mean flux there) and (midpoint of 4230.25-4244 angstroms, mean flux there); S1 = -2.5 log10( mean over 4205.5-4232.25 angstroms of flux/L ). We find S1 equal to 0.05 mag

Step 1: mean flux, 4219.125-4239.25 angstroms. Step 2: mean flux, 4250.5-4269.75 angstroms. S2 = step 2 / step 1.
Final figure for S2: 1.14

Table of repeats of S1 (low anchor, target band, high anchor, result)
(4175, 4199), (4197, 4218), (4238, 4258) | 0.03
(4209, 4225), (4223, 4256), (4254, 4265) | 0.12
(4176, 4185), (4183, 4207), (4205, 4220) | 0.11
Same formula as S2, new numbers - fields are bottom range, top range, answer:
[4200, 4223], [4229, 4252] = 0.97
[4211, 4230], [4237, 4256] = 1.13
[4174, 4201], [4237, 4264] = 1.00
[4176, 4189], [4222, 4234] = 0.74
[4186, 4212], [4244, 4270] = 0.98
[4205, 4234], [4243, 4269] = 1.05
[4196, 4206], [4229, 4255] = 1.08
